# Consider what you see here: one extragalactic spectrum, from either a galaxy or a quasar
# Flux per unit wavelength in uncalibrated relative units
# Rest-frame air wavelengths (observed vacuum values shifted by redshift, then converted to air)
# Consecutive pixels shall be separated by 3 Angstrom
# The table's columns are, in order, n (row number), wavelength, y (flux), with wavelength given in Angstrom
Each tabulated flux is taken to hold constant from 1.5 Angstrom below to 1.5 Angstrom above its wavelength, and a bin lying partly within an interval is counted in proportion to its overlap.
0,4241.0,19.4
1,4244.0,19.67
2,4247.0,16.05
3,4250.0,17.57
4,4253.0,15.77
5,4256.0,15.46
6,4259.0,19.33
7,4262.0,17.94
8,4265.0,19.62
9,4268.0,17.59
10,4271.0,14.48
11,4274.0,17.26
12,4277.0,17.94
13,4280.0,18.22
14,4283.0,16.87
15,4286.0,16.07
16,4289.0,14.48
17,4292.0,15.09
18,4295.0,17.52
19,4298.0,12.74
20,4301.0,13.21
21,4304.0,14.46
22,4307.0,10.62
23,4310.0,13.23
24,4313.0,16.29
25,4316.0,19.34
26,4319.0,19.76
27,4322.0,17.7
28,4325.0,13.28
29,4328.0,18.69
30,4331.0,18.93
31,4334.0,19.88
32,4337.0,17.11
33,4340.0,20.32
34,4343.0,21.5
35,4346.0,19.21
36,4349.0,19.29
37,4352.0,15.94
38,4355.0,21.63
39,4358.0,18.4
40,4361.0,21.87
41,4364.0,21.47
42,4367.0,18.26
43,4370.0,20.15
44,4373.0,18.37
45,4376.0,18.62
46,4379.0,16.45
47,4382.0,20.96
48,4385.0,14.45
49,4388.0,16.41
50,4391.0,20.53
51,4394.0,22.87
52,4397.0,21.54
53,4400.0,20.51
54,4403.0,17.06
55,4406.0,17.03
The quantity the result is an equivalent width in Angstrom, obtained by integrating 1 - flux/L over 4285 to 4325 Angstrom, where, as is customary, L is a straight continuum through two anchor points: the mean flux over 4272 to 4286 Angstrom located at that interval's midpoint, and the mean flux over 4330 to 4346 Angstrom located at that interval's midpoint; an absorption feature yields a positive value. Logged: 6.5 Angstrom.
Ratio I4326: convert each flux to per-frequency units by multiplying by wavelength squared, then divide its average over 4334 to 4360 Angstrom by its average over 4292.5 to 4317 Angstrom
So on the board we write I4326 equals 1.3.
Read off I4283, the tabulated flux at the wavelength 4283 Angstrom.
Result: 16.87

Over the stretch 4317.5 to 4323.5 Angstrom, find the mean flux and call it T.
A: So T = 18.7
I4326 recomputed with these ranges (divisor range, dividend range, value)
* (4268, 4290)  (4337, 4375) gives 1.22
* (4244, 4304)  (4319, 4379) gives 1.19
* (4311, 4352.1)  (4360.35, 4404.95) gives 1.07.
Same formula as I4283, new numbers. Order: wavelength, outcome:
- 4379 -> 16.45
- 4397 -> 21.54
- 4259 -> 19.33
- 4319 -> 19.76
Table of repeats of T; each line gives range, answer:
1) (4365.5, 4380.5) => 18.4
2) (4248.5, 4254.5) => 16.7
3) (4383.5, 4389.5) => 15.4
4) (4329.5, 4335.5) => 19.4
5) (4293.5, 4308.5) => 13.7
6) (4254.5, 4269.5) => 18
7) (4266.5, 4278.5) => 16.8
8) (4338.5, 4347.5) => 20.3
